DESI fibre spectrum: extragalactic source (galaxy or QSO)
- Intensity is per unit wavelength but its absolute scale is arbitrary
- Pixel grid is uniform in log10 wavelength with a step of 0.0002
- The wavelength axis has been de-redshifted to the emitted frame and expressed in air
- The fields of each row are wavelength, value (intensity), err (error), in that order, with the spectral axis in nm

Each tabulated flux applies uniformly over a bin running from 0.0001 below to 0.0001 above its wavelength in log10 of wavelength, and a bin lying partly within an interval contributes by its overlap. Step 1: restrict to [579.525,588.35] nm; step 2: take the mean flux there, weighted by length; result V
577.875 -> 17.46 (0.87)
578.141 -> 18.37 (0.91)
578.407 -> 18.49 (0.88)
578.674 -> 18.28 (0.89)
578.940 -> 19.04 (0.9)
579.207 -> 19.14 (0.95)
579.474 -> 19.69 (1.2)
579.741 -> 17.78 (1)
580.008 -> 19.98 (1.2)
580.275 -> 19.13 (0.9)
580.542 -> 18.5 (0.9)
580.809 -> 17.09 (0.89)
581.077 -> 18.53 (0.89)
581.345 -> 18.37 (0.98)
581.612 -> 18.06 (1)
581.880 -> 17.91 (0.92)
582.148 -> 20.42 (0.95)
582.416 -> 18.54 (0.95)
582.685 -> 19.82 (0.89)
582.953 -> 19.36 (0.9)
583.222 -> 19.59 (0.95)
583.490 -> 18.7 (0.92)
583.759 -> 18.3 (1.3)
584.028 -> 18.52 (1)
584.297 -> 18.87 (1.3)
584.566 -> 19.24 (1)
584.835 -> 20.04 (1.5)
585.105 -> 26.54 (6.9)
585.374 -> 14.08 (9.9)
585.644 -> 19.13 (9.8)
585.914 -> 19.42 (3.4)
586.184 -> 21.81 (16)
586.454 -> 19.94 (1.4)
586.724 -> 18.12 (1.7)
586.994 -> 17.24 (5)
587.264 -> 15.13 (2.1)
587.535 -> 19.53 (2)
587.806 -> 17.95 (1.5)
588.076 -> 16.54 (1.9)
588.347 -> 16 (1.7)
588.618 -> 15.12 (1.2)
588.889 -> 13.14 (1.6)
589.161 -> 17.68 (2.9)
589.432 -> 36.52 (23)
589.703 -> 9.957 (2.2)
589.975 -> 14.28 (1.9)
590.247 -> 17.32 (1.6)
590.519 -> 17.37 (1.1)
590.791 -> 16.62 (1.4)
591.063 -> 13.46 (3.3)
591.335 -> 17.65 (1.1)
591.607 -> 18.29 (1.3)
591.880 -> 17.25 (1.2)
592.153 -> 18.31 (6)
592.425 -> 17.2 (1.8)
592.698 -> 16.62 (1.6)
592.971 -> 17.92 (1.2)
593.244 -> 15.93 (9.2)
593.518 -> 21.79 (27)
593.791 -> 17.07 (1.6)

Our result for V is 18.8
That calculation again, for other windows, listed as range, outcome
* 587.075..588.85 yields 16.5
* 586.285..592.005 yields 17.4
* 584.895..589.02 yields 18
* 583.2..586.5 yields 19.5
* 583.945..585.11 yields 20.1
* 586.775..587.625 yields 17.3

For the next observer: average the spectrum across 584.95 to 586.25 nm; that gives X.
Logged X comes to 20.1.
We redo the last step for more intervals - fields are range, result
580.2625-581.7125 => 18.2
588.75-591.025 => 17.7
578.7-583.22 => 18.8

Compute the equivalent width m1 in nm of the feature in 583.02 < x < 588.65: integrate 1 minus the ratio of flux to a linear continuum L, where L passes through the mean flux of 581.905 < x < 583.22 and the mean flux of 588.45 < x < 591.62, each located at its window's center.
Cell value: -0.05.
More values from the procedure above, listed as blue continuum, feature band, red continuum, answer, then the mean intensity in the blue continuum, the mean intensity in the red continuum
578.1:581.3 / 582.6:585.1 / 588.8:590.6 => -0.14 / 18.7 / 18.2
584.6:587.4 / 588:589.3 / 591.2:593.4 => 0.19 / 19.1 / 17.4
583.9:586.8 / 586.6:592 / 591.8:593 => 0.33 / 19.6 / 17.4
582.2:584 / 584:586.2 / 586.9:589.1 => -0.21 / 19.1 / 16.4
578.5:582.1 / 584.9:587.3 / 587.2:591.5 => -0.21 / 18.6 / 17.2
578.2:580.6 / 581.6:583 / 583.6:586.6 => 0.01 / 18.9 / 19.6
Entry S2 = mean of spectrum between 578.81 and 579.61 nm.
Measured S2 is 19.3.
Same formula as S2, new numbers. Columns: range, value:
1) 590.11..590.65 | 17.3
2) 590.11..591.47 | 16.5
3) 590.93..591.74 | 16.5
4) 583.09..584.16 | 18.8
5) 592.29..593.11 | 17.2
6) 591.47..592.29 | 18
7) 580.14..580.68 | 18.8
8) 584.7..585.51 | 20.2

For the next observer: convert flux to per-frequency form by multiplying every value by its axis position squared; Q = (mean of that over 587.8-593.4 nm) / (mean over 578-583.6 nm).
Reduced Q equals 0.95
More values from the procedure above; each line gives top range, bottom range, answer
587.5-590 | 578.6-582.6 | 0.98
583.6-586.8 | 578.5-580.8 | 1.06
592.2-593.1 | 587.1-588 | 1.01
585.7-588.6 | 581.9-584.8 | 0.96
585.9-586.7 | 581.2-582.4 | 1.10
